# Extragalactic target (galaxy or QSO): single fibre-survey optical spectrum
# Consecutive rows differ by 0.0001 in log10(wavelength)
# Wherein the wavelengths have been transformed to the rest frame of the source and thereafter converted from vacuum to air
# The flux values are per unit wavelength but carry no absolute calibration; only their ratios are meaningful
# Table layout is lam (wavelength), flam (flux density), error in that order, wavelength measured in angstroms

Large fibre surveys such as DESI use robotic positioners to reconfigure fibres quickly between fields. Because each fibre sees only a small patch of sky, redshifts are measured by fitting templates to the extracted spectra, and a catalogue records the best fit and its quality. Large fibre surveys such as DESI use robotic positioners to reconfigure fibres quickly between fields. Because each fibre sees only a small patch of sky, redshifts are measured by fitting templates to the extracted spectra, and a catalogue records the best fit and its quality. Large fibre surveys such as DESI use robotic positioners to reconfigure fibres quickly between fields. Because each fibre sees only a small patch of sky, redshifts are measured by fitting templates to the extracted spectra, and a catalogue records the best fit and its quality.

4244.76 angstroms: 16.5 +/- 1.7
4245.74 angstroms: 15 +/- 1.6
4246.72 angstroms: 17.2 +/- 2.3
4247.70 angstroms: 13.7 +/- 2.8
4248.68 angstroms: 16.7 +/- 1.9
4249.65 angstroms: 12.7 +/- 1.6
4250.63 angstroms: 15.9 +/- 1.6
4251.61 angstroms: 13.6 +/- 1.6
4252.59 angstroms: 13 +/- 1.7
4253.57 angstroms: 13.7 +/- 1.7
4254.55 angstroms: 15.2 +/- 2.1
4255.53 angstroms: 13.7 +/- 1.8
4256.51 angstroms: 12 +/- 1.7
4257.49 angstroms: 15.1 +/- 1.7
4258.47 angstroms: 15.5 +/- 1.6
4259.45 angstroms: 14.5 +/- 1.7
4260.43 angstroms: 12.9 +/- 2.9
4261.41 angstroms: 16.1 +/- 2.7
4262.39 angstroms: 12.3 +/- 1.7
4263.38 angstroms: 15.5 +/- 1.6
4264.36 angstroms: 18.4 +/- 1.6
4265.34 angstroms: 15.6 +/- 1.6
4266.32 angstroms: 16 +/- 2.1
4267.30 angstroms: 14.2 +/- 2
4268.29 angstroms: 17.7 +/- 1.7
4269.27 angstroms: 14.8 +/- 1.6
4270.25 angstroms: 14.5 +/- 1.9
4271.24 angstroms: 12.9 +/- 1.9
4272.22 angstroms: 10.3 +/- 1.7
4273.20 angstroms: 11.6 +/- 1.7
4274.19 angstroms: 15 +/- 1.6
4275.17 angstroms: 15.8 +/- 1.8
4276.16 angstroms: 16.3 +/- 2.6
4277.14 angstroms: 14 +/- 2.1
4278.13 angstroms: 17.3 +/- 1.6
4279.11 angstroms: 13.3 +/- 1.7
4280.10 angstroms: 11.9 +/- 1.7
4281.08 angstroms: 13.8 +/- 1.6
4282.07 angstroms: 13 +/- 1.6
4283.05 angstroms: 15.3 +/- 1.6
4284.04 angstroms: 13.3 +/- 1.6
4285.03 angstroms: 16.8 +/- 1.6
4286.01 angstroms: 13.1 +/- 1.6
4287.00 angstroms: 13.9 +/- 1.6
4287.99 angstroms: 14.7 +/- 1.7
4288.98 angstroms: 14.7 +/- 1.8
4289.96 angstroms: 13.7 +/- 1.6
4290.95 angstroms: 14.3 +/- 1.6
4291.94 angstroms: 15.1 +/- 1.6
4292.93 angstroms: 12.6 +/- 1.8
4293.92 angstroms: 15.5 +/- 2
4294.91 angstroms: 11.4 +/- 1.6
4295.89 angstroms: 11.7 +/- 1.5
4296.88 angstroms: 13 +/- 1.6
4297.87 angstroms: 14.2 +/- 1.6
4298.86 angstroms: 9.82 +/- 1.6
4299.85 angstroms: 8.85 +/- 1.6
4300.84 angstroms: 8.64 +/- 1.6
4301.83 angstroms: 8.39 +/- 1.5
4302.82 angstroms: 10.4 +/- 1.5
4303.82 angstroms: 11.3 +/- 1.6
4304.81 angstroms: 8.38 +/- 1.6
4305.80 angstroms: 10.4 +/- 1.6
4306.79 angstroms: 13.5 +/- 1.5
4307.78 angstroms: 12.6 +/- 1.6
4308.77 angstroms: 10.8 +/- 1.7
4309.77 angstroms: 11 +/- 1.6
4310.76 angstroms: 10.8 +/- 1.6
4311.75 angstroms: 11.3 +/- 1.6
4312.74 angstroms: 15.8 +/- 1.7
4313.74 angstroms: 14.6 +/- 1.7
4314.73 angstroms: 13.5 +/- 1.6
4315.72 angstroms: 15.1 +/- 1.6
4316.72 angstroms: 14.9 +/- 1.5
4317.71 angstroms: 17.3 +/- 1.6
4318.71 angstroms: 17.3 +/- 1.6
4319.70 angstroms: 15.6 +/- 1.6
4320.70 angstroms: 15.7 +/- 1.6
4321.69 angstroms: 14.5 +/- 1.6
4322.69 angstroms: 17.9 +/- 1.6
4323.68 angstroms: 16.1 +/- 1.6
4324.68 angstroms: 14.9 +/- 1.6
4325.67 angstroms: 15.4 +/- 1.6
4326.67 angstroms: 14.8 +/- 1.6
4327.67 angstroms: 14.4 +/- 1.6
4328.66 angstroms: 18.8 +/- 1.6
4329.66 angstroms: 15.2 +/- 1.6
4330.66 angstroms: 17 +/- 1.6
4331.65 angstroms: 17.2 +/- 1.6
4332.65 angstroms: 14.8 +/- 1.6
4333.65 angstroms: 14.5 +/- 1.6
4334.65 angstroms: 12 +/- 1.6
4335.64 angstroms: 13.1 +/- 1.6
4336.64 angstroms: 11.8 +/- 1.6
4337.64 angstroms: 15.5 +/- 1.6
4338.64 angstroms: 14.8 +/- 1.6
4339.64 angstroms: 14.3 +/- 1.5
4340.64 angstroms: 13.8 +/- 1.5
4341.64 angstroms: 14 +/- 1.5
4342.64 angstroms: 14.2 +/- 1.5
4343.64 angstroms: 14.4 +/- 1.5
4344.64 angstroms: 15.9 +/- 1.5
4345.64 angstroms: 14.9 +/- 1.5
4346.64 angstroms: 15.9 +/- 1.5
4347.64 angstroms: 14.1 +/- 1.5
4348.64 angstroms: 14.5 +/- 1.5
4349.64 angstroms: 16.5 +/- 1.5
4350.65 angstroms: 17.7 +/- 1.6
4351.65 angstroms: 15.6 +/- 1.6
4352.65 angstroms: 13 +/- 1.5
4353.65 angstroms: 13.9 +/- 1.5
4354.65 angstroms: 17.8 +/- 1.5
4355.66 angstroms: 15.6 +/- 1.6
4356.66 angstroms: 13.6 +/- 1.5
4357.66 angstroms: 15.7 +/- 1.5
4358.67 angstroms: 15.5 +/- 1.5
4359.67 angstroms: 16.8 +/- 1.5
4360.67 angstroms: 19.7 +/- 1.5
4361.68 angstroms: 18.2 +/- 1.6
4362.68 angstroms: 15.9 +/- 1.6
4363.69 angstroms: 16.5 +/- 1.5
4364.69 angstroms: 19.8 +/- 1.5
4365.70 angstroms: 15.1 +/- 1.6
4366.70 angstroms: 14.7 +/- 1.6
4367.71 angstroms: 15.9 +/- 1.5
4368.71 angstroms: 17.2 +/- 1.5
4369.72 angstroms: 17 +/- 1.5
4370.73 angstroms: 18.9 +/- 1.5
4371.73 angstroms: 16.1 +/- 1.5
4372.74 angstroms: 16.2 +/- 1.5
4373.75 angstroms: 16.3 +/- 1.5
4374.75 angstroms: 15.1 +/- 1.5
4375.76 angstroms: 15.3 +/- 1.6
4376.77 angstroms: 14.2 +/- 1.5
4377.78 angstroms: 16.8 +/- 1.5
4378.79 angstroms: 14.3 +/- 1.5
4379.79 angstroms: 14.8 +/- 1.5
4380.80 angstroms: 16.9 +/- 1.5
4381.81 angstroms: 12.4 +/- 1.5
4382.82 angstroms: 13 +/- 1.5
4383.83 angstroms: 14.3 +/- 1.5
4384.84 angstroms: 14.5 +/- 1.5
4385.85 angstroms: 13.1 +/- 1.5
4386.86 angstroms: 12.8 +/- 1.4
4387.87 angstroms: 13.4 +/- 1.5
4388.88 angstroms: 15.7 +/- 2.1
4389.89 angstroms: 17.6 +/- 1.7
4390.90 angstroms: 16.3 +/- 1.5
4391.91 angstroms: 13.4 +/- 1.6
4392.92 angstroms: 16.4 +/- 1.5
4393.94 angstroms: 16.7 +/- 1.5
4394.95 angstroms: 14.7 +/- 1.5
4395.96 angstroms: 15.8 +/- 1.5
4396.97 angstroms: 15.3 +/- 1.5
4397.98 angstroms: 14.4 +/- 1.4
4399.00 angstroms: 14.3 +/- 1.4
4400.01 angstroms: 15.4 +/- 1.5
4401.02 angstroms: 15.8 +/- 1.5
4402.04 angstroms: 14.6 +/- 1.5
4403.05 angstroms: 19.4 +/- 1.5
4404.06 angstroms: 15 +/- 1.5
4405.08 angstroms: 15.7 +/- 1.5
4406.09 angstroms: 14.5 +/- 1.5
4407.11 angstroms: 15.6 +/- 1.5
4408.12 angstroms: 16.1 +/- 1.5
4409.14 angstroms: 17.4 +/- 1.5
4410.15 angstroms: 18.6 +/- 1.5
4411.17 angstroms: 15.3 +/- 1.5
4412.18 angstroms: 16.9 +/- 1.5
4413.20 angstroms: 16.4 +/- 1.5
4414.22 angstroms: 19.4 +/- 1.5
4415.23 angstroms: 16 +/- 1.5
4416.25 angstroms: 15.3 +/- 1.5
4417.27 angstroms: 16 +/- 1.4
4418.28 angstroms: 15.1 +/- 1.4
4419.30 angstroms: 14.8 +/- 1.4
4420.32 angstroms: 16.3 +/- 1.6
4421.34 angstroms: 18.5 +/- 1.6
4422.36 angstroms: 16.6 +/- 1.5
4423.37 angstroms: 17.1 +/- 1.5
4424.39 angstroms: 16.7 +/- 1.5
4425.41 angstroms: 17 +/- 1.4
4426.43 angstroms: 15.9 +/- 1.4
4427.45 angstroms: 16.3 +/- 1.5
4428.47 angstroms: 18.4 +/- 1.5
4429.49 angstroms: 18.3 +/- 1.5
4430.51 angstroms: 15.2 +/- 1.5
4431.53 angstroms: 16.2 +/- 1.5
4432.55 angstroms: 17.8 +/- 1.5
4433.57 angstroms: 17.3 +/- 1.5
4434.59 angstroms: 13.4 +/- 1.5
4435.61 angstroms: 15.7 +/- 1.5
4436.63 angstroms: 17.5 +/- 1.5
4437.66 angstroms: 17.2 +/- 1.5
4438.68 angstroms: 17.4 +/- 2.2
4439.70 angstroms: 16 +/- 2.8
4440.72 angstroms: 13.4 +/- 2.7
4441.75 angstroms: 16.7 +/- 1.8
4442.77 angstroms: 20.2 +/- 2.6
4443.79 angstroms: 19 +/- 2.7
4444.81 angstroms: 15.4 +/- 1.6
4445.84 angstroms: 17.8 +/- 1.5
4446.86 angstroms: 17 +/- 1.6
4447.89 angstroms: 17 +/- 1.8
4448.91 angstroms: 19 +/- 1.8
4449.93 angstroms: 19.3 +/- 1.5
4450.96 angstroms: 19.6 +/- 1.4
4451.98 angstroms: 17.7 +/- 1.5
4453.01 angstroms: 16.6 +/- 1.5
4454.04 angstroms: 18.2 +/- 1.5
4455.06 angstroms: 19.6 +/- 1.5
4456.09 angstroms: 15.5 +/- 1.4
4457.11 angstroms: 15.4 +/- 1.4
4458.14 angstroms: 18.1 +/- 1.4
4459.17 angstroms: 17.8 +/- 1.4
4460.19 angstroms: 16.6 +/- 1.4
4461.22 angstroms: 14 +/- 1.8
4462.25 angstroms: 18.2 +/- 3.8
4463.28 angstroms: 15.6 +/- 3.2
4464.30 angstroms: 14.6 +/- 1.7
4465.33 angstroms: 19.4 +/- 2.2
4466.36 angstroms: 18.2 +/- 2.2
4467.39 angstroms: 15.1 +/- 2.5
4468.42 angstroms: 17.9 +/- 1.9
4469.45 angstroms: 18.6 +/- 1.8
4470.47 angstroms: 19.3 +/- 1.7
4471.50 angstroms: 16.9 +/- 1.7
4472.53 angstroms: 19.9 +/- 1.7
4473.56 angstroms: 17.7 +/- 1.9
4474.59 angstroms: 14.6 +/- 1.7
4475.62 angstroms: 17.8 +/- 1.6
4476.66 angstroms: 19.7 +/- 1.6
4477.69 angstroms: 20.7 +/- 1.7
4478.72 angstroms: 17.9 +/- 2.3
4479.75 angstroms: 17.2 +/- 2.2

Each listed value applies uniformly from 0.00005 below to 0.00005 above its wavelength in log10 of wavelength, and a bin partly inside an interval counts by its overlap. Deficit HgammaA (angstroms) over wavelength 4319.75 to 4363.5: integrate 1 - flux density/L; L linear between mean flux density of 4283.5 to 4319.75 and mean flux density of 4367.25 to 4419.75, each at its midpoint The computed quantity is -3.97 angstroms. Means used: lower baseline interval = 12.9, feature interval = 15.4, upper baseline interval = 15.6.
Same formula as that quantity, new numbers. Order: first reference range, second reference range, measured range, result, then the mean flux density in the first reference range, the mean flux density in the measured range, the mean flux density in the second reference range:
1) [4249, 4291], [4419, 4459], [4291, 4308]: 3.75 angstroms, 14.4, 11.6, 17.1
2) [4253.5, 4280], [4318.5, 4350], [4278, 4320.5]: 5.02 angstroms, 14.6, 13.1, 15.1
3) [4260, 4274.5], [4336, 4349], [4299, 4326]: 2.58 angstroms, 14.5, 13.1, 14.5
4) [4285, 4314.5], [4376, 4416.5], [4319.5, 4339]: -2.83 angstroms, 12.3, 15.2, 15.5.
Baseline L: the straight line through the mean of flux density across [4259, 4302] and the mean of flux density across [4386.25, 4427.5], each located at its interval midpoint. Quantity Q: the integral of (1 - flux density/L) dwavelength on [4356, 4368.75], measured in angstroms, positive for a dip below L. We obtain -1.1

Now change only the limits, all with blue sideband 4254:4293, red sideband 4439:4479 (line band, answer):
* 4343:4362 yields 0.0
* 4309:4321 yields 0.6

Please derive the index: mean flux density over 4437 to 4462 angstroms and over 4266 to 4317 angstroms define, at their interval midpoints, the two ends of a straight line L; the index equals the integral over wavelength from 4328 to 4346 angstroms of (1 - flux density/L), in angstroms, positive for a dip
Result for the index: -0.6 angstroms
